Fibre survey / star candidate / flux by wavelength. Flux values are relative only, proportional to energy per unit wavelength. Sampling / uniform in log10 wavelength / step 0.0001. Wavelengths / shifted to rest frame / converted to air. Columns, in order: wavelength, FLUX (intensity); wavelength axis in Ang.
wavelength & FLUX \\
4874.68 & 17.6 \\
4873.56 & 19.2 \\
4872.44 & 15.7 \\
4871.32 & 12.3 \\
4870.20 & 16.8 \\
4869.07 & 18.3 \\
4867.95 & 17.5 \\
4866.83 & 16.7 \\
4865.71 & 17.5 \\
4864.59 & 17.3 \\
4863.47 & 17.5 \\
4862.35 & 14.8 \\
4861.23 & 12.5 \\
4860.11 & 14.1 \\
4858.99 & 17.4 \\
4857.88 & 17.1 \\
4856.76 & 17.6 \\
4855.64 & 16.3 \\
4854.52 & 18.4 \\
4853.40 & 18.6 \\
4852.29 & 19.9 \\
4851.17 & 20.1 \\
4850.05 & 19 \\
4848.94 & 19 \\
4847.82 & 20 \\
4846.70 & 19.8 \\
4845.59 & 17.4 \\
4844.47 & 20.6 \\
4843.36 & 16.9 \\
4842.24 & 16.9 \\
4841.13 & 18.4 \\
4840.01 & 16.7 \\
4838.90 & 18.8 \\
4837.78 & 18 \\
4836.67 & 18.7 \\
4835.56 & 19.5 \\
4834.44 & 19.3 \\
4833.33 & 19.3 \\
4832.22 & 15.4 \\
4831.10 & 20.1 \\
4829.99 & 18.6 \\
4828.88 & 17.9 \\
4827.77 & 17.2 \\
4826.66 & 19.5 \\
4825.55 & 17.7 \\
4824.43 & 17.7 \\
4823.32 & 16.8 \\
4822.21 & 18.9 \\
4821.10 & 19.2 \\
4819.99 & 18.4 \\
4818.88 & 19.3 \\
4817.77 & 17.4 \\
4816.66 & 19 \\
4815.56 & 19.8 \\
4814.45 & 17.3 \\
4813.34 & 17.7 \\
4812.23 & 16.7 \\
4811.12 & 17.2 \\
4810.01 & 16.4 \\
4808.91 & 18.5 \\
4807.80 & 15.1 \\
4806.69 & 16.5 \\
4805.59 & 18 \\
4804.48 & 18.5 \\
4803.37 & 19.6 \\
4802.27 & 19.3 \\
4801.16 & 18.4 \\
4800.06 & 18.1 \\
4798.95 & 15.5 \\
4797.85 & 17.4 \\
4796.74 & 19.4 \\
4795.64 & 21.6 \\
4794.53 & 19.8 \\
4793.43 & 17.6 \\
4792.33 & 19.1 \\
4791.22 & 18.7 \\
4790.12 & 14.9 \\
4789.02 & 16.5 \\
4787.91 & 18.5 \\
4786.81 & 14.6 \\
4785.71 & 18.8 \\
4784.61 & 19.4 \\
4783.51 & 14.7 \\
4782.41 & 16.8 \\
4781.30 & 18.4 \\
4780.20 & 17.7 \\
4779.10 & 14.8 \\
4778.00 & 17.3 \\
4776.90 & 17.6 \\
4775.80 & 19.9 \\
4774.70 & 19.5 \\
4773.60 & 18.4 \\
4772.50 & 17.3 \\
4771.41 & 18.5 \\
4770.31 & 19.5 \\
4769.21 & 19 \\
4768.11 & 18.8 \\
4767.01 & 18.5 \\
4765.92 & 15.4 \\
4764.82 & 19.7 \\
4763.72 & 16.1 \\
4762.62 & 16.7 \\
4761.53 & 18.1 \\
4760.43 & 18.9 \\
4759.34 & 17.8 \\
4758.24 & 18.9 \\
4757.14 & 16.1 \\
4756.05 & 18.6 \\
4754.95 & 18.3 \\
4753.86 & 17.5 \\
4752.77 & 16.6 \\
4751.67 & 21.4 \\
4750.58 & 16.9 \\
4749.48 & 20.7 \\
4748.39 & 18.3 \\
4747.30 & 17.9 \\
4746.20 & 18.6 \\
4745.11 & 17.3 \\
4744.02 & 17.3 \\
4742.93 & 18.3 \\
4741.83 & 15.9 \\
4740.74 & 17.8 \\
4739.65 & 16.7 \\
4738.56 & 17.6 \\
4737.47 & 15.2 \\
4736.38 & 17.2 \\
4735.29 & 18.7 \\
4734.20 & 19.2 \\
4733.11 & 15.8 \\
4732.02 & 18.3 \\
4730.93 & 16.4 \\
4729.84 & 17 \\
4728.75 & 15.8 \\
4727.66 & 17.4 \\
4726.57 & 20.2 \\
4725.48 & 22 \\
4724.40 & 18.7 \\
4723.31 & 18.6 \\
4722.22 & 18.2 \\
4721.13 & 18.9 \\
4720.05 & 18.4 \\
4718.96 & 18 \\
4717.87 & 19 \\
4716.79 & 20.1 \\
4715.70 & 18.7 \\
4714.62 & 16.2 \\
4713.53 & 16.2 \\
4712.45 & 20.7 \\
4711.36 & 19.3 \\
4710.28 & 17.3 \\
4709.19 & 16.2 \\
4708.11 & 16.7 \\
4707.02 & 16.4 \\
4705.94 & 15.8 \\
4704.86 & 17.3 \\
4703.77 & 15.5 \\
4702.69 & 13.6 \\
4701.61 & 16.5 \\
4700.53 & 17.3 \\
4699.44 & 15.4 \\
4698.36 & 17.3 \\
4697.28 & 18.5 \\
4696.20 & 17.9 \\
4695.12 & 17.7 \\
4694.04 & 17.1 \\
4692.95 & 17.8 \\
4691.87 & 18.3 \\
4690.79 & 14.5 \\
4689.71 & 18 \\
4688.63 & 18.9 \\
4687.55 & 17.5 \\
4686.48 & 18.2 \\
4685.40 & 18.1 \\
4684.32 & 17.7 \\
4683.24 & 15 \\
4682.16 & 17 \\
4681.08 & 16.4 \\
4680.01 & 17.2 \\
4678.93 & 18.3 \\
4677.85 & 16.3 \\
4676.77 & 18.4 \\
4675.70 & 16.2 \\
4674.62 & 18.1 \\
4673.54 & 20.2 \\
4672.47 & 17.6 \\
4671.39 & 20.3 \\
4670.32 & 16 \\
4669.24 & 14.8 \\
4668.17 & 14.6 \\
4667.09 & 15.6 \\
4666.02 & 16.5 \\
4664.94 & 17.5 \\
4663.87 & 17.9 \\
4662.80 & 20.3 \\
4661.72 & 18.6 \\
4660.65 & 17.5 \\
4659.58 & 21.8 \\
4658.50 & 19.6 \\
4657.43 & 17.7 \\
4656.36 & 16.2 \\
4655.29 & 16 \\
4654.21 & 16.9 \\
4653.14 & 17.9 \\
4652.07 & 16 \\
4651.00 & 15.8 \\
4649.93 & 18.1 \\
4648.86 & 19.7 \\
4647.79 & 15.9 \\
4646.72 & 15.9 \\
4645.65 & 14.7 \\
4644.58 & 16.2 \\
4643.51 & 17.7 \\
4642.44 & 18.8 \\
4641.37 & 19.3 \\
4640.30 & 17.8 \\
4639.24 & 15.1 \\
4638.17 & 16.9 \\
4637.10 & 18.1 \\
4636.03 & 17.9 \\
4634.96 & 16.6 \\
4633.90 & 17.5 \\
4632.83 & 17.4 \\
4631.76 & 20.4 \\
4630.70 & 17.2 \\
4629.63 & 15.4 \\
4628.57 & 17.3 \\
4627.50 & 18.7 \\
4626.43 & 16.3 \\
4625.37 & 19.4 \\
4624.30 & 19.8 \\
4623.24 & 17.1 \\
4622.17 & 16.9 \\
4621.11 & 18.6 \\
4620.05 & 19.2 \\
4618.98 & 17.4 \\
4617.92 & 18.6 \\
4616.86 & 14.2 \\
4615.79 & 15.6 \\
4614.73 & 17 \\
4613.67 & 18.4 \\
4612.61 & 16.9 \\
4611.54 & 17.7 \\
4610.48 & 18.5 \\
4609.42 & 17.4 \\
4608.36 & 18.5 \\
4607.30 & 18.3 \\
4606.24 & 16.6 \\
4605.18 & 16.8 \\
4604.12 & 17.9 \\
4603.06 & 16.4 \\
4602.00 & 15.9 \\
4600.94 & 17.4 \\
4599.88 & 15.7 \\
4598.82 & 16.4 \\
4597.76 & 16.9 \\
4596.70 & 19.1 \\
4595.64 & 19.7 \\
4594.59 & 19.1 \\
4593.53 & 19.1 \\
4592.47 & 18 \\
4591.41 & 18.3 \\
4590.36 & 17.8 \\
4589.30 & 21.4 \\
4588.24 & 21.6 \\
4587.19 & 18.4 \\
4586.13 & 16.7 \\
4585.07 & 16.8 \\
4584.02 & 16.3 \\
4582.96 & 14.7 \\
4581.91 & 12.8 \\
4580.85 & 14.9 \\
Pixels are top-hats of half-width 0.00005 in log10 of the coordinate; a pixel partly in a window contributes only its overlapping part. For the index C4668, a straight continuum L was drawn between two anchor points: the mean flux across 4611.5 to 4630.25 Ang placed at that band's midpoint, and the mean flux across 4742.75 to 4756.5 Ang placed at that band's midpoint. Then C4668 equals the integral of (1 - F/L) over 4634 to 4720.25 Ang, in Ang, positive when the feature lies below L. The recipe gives 2.2 Ang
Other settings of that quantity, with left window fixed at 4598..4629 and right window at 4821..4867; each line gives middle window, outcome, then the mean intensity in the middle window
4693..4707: 0.7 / 16.7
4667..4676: 0.2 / 17.1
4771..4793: 0.3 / 17.6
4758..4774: -0.3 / 18.1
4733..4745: 0.3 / 17.3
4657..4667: -0.5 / 18.5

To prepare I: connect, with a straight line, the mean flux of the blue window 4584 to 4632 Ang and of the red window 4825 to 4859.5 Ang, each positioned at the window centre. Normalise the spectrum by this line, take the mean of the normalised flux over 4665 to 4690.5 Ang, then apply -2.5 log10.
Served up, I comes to 0.044 mag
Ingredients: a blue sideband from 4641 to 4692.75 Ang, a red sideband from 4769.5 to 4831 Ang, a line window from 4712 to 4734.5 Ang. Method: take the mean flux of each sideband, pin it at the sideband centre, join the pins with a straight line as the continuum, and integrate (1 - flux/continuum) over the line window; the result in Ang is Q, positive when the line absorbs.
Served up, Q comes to -0.8 Ang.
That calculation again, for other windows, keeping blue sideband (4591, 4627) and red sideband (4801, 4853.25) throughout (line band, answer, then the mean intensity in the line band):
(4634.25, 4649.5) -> 0.45 Ang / 17.2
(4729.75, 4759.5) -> 0.51 Ang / 17.7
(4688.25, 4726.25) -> 0.62 Ang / 17.6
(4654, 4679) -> 0.26 Ang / 17.6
